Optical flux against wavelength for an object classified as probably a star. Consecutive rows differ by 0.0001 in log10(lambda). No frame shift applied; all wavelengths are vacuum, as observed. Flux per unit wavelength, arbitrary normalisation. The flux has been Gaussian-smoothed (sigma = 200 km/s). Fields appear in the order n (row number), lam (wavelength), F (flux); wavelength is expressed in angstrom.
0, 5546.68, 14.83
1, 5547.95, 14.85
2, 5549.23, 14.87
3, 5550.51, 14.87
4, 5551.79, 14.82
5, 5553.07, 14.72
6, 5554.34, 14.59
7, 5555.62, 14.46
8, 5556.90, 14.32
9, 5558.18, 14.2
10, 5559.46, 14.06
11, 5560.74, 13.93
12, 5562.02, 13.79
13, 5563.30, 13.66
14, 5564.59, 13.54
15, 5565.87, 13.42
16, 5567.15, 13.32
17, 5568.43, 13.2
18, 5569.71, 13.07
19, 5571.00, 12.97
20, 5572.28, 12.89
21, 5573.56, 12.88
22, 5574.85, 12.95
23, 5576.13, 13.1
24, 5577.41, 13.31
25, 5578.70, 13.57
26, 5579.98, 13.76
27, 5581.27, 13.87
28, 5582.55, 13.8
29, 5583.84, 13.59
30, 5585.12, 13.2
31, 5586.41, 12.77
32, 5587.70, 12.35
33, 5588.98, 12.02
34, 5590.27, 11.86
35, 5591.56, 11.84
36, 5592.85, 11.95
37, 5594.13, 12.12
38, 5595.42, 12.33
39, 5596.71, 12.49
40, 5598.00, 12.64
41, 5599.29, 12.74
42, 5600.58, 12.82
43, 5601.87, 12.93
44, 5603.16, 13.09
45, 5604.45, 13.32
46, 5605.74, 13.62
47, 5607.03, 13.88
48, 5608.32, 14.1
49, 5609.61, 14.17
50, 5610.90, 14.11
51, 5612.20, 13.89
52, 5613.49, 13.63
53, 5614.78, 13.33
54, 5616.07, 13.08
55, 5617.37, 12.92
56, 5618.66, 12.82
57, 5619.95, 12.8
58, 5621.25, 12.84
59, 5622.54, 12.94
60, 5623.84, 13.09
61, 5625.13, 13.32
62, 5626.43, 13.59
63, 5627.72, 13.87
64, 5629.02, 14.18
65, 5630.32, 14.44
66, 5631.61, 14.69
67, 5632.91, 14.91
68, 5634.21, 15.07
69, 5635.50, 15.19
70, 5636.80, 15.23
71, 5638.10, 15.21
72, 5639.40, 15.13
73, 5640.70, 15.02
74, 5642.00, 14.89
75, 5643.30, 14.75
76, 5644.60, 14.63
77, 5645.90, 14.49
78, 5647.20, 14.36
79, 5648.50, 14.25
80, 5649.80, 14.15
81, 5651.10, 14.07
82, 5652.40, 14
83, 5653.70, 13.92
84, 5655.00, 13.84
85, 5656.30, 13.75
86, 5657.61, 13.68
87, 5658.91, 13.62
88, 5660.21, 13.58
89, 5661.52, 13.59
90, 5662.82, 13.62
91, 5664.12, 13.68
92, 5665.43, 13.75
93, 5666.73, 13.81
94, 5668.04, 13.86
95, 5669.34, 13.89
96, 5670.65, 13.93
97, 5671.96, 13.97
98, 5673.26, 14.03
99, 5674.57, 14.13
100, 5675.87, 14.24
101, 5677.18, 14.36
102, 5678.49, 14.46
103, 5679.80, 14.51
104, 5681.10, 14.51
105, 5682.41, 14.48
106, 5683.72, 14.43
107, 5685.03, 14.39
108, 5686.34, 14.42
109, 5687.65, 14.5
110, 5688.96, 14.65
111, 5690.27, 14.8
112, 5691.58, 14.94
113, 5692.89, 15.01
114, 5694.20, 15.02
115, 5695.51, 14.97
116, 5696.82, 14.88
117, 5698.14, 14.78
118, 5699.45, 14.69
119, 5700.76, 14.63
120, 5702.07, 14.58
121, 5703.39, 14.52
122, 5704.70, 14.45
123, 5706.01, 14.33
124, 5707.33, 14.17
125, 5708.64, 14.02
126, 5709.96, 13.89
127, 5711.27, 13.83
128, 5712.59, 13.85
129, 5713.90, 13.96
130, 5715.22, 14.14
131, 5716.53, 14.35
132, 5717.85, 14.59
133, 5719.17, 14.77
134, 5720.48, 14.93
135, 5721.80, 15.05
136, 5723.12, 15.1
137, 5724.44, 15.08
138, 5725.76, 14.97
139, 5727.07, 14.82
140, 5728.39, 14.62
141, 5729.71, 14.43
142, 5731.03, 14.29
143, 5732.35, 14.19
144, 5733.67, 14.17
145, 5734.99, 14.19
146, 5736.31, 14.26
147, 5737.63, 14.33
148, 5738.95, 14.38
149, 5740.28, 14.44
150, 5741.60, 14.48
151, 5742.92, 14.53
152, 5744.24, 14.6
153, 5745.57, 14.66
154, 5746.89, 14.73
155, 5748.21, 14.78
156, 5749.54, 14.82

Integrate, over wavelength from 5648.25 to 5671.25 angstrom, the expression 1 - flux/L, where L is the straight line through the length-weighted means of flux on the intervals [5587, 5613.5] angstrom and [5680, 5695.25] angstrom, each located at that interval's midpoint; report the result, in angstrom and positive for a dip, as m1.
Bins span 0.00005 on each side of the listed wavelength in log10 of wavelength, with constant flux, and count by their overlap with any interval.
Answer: 0.5 angstrom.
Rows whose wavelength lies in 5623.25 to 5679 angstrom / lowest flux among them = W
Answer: 13.09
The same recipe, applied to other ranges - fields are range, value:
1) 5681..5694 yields 14.39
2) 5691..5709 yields 14.02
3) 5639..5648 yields 14.36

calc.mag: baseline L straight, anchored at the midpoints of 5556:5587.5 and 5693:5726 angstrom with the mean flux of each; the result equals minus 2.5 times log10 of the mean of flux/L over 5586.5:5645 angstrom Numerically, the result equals 0.02 mag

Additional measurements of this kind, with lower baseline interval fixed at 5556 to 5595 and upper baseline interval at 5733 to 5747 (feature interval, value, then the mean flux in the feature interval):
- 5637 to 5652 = -0.07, 14.6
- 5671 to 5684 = -0.03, 14.3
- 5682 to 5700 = -0.05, 14.7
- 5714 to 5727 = -0.04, 14.7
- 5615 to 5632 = 0.01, 13.4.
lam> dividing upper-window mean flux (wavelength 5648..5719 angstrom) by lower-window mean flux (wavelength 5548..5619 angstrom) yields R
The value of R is 1.1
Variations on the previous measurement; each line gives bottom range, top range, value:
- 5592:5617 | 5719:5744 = 1.11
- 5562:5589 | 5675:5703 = 1.10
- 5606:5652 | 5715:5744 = 1.03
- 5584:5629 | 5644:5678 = 1.07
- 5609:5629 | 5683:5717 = 1.08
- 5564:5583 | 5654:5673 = 1.03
